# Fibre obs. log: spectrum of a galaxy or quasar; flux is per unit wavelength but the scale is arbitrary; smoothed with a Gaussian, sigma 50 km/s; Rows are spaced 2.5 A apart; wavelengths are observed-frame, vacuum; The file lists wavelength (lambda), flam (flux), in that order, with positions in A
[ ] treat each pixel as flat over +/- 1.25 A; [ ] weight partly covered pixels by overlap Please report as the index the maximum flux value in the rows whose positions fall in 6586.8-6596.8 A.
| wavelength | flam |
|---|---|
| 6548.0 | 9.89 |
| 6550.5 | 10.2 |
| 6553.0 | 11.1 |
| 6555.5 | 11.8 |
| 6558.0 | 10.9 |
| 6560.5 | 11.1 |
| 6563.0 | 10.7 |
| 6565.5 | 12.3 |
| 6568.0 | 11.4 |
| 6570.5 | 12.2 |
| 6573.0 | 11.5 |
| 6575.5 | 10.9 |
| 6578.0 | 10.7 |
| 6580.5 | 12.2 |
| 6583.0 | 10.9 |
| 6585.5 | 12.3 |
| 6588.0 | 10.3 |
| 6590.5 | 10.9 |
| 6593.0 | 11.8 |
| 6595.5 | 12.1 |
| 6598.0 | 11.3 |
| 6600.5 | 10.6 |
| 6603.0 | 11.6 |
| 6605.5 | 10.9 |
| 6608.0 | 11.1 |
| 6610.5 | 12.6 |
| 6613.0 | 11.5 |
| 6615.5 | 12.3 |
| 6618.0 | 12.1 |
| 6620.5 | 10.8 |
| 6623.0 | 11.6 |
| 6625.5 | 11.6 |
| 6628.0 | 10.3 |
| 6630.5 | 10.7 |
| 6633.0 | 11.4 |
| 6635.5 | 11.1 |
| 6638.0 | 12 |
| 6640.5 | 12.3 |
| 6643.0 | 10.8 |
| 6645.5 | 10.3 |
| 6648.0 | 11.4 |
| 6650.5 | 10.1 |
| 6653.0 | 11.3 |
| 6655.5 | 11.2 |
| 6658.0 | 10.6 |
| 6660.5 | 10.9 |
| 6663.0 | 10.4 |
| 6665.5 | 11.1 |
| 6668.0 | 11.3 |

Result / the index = 12.1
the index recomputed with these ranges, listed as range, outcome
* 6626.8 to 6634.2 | 11.4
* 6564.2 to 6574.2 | 12.3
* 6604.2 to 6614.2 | 12.6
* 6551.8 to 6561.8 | 11.8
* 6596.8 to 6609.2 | 11.6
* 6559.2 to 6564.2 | 11.1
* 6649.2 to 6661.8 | 11.3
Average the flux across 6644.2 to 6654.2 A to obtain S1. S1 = 10.8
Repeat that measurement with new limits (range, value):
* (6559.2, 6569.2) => 11.4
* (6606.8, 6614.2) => 11.7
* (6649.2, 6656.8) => 10.9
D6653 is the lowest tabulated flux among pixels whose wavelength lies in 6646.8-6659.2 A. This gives 10.1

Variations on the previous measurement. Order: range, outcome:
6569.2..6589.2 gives 10.3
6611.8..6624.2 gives 10.8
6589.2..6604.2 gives 10.6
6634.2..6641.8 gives 11.1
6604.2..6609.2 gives 10.9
